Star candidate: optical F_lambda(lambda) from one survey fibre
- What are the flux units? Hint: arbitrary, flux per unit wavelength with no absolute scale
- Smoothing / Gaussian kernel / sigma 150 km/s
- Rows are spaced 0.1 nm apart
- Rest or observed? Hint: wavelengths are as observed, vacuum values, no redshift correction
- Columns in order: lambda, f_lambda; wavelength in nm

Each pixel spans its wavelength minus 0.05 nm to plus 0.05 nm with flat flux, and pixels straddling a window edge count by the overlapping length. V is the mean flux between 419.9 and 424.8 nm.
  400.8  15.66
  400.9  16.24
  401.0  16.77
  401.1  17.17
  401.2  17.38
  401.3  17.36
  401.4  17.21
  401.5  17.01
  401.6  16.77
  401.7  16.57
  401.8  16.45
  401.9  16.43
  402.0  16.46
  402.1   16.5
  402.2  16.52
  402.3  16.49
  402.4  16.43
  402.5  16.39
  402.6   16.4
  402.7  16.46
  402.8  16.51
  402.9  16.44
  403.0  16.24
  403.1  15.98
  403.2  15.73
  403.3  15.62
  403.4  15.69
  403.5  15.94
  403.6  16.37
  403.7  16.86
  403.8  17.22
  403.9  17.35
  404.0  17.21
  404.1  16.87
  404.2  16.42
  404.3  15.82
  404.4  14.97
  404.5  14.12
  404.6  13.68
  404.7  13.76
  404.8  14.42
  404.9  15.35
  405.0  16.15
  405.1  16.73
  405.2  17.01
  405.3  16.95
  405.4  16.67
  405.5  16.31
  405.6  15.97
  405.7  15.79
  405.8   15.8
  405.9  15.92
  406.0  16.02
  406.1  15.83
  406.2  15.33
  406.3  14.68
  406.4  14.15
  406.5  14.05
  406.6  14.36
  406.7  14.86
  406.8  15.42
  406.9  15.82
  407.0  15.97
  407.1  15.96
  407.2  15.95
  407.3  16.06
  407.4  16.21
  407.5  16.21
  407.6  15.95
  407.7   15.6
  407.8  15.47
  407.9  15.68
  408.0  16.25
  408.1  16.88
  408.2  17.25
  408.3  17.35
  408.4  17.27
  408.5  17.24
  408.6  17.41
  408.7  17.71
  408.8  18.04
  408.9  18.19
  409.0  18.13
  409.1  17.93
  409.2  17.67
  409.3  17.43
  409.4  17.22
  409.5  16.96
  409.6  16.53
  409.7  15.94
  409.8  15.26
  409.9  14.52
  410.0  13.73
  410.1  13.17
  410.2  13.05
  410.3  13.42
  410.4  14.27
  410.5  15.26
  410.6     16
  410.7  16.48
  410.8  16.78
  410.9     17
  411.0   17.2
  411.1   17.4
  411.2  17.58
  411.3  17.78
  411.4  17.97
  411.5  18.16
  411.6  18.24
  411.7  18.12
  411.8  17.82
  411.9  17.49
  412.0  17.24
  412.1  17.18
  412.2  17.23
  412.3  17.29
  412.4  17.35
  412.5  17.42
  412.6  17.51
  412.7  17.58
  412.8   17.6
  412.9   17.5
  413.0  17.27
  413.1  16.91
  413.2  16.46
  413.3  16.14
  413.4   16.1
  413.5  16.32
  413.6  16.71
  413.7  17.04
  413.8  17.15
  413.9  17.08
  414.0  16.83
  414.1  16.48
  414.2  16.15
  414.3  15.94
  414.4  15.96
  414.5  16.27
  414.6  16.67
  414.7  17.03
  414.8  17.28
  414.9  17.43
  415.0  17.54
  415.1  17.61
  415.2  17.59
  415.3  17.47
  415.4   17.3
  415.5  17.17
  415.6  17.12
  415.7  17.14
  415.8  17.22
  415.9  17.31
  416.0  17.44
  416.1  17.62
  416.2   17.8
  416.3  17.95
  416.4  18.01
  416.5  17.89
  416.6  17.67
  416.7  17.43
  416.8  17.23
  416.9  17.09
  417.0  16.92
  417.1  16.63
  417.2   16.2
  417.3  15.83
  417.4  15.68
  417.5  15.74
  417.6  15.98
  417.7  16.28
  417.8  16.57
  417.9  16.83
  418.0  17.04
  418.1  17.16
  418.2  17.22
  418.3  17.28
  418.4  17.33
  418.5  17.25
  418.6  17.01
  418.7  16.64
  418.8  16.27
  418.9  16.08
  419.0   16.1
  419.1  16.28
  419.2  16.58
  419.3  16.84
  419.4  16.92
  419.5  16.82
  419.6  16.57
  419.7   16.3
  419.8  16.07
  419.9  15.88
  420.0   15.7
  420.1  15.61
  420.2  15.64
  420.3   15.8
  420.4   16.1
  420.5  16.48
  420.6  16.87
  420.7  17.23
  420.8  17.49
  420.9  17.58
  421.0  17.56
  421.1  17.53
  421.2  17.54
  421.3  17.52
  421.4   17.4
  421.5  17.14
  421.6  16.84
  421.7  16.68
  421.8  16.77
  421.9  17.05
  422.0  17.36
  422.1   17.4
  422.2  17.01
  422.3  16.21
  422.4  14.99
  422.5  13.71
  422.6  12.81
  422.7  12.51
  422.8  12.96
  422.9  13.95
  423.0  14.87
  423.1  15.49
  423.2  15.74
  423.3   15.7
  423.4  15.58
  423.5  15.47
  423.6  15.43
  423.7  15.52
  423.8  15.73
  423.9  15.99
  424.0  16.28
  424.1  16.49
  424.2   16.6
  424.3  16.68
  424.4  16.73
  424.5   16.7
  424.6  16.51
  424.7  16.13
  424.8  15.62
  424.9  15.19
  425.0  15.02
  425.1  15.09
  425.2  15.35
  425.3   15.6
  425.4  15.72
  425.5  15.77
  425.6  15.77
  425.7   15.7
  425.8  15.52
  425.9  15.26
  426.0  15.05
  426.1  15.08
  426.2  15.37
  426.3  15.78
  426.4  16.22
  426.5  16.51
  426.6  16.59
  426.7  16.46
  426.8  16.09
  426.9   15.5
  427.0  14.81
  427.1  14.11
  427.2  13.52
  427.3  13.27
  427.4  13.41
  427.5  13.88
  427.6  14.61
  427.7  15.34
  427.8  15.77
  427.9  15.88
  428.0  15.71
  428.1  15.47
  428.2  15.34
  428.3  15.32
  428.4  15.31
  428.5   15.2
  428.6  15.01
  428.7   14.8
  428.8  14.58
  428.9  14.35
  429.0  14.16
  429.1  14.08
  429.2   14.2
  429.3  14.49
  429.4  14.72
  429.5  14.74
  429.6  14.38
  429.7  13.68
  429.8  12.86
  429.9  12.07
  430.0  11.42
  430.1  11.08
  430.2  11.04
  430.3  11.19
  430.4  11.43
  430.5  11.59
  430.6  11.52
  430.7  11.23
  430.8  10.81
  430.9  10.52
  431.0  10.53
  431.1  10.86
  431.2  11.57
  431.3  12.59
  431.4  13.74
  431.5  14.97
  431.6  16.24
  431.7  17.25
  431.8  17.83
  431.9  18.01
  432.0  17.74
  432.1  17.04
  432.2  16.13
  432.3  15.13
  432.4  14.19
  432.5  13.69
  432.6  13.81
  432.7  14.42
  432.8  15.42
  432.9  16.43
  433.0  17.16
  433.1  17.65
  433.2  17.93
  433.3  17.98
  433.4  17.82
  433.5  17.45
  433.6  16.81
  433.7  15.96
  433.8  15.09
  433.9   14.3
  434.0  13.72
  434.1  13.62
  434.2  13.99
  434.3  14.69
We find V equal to 16.1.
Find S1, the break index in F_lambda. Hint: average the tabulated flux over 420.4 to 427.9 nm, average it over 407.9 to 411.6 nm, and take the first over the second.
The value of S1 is 1.0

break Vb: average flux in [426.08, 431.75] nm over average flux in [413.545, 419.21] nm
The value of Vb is 0.83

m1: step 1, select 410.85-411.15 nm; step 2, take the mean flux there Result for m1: 17.2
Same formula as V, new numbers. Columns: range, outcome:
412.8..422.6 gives 16.8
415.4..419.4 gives 16.9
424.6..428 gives 15.3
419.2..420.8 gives 16.4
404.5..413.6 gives 16.3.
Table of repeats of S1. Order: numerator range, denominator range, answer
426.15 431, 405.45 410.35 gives 0.88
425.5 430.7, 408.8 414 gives 0.86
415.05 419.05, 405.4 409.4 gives 1.04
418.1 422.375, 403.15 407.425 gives 1.06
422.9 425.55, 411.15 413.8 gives 0.91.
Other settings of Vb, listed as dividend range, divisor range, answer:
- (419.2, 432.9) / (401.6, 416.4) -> 0.92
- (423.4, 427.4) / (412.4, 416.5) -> 0.91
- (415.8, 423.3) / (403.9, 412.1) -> 1.02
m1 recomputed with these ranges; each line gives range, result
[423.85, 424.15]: 16.3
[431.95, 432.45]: 16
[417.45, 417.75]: 16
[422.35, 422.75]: 13.5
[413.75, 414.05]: 17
